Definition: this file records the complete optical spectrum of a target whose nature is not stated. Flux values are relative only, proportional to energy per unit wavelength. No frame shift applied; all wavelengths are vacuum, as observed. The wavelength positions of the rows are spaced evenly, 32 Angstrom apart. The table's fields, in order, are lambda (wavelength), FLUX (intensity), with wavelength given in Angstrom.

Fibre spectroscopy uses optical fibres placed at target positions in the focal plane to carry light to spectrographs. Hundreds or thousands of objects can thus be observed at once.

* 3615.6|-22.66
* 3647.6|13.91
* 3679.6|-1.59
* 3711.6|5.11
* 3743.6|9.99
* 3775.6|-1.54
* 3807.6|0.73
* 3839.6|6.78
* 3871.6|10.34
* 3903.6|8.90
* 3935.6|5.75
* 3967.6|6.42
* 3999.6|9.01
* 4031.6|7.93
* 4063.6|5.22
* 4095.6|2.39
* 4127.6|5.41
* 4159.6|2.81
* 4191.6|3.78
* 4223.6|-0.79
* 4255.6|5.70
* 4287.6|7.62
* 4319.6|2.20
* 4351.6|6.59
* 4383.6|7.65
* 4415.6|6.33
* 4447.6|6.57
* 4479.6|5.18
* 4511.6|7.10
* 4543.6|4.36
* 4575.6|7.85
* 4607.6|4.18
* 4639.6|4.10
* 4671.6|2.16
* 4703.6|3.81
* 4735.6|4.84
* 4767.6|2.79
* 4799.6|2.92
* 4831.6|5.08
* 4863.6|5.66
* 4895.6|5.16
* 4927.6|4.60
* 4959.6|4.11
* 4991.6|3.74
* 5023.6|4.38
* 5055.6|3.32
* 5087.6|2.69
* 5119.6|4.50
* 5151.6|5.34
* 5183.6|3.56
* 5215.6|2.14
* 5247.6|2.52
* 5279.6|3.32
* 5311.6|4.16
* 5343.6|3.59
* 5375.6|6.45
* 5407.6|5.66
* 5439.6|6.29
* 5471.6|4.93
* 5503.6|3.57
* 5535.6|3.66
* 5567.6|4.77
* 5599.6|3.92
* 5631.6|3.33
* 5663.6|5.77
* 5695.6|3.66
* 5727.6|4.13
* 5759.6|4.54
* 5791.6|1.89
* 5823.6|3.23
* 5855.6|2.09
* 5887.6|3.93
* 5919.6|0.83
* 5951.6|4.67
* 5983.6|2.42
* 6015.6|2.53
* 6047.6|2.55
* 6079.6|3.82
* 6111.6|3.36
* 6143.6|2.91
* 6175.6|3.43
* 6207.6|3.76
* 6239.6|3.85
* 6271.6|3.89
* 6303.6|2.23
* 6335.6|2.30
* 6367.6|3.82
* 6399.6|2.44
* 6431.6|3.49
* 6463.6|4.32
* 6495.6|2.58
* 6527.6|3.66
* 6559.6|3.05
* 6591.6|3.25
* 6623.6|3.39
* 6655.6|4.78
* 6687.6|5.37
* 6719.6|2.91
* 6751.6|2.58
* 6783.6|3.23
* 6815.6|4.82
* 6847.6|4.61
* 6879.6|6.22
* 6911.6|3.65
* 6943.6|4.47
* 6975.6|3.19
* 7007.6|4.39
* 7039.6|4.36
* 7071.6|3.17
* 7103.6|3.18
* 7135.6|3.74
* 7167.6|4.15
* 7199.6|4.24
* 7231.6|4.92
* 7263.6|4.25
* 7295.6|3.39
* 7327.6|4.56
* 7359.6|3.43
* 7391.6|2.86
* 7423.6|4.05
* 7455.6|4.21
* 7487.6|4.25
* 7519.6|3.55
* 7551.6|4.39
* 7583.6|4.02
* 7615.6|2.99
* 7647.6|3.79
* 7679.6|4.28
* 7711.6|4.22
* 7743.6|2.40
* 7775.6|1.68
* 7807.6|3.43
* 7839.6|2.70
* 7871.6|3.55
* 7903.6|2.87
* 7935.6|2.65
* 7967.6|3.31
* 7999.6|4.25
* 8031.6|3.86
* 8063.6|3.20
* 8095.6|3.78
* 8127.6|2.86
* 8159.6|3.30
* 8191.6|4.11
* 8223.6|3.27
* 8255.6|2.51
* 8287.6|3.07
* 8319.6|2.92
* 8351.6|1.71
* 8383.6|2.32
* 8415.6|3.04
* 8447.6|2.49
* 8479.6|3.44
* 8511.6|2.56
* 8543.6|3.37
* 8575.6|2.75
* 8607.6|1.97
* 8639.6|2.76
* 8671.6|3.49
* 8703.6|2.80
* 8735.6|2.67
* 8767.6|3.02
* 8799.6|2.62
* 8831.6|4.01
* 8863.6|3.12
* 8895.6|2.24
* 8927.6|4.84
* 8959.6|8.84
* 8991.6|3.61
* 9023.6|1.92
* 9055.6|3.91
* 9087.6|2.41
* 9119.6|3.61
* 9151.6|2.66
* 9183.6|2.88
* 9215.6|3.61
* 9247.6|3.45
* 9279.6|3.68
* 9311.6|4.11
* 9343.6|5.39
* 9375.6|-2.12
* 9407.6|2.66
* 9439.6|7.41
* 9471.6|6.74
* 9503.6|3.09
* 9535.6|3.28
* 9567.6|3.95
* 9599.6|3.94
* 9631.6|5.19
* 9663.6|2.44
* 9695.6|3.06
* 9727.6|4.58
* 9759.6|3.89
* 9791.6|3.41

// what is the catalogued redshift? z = 1.40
